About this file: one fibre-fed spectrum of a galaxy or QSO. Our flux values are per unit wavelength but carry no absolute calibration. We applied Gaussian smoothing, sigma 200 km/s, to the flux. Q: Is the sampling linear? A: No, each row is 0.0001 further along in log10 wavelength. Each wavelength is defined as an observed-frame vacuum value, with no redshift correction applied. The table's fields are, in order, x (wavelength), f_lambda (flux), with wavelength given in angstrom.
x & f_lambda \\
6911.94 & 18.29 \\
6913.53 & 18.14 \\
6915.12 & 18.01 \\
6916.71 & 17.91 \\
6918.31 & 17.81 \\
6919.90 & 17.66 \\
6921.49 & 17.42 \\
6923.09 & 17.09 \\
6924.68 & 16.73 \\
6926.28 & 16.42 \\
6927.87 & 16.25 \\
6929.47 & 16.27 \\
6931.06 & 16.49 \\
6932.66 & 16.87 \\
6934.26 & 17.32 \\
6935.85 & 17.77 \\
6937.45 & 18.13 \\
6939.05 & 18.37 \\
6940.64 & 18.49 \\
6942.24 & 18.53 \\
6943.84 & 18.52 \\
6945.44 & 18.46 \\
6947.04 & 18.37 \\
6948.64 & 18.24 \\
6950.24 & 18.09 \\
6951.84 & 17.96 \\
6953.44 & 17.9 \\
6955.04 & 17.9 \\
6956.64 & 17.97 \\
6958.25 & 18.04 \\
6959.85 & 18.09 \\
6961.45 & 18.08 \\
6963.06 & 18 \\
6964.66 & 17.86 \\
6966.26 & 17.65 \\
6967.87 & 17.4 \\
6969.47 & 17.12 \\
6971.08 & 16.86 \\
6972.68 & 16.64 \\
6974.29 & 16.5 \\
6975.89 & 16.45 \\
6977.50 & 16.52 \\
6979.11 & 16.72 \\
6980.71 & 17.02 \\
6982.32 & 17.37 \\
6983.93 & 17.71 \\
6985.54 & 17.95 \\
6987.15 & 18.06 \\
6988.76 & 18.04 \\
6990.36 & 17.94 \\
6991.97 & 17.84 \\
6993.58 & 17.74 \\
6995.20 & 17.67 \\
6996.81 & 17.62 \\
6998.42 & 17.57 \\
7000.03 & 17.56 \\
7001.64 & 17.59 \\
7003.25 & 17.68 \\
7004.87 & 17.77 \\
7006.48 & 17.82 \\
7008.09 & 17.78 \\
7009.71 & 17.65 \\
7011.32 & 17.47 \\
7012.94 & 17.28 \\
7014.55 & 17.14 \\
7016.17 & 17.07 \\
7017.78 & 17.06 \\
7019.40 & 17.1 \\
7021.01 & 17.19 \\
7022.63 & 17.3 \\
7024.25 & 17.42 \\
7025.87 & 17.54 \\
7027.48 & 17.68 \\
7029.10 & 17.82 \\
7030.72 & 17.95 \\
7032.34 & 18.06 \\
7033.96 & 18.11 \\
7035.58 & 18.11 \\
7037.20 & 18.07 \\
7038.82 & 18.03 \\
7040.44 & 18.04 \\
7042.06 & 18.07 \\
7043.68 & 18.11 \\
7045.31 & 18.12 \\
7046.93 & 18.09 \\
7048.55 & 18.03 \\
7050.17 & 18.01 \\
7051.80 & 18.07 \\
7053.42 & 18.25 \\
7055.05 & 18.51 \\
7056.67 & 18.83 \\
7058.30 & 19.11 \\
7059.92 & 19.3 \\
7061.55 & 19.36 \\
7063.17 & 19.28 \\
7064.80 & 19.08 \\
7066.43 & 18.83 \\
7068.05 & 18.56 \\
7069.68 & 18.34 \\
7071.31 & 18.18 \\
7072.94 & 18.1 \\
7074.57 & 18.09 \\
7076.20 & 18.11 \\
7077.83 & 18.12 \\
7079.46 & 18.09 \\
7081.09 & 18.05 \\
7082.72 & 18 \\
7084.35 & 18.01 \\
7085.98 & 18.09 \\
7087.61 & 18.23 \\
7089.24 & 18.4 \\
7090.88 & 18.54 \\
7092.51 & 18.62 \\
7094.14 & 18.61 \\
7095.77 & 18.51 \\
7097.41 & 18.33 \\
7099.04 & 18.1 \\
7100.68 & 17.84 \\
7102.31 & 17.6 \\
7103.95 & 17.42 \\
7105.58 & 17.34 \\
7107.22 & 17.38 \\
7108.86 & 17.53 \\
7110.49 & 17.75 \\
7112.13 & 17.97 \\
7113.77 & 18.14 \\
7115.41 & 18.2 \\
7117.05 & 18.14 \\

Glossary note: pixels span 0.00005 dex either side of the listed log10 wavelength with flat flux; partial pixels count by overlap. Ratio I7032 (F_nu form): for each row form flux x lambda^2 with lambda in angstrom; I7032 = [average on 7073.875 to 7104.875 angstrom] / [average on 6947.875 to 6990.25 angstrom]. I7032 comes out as 1.1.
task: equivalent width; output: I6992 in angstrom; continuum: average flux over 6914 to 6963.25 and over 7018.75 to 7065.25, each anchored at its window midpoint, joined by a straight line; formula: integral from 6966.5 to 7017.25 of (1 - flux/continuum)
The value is 1.5 angstrom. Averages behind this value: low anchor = 17.7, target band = 17.4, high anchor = 18.2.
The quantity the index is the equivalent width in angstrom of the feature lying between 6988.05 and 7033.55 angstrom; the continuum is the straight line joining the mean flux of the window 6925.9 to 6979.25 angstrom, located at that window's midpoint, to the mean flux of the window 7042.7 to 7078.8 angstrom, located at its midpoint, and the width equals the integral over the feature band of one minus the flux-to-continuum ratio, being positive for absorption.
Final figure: 1.2 angstrom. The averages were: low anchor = 17.6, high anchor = 18.5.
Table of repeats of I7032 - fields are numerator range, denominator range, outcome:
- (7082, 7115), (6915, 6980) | 1.07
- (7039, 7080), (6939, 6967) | 1.05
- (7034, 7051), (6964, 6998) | 1.06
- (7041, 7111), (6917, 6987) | 1.08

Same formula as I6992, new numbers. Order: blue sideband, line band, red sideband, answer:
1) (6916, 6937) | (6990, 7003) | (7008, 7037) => -0.20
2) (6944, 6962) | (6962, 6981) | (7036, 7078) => 1.14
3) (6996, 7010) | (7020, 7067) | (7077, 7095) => -0.65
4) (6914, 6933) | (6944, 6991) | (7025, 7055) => -0.50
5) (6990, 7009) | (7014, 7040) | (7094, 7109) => 0.18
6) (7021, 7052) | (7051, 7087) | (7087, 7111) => -1.02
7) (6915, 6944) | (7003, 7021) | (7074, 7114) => 0.32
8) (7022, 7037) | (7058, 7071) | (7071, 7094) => -0.64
